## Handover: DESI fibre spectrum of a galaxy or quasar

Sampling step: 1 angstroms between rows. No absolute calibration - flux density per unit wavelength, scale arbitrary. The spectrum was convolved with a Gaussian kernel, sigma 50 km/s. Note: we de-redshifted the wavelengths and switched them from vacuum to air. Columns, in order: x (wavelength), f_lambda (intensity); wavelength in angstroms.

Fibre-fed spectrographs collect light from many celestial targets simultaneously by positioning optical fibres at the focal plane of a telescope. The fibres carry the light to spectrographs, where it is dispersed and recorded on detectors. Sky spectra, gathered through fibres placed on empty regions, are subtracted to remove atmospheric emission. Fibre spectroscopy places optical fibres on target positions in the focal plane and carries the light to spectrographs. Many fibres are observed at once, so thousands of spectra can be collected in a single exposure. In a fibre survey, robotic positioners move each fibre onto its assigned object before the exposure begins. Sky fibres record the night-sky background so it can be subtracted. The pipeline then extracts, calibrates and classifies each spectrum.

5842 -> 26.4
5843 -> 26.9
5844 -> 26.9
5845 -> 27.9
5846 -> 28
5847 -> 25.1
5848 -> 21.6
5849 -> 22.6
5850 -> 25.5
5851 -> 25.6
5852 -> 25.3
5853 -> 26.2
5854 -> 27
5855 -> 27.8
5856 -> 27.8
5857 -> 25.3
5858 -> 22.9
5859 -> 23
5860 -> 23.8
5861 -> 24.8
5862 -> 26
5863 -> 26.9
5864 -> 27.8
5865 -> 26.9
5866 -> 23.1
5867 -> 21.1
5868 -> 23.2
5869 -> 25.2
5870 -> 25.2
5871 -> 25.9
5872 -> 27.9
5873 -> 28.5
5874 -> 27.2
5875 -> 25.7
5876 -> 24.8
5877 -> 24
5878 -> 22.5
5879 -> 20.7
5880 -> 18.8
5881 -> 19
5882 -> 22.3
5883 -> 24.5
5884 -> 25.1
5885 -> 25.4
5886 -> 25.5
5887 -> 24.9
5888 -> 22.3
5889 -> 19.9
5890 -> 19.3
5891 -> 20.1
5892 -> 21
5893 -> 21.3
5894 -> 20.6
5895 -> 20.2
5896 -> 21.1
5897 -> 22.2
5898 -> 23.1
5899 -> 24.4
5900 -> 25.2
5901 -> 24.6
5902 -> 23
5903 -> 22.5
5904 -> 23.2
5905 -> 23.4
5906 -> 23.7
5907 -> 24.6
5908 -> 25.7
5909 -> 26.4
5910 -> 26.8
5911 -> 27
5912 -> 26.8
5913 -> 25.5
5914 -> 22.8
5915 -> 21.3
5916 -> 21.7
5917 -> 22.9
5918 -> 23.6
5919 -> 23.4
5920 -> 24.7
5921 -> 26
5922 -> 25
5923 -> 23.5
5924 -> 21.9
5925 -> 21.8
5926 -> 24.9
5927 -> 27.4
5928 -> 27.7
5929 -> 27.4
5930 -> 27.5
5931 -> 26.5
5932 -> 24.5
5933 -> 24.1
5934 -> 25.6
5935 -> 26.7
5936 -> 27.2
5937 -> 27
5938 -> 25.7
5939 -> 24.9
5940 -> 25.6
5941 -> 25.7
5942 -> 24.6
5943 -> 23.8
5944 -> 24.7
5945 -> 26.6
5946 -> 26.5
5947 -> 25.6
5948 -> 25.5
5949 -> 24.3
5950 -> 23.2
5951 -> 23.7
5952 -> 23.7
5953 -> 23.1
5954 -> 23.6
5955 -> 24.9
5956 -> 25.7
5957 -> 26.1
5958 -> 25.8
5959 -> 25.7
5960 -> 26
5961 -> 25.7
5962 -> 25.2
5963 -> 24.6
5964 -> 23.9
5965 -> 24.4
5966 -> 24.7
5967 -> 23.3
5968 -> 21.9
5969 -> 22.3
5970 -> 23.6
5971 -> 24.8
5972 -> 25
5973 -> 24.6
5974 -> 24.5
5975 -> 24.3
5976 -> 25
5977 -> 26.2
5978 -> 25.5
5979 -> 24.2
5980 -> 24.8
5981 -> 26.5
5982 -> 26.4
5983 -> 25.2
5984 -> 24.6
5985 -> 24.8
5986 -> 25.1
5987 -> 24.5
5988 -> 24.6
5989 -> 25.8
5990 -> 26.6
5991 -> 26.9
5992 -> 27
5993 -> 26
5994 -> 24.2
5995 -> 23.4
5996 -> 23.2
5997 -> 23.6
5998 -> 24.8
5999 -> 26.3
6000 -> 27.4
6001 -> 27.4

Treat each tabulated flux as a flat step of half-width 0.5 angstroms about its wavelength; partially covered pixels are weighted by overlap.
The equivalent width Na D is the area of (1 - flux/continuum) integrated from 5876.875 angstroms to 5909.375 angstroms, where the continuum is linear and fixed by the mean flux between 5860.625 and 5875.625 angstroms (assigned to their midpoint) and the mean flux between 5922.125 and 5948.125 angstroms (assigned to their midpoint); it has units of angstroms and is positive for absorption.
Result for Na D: 3.7 angstroms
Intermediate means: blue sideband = 25.7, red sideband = 25.5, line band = 22.7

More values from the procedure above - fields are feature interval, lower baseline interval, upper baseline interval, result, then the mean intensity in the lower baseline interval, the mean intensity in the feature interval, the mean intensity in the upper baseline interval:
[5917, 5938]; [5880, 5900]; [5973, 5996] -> -1.67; 22.2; 25.3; 25.2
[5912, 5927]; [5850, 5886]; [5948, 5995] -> 0.65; 24.8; 23.7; 24.8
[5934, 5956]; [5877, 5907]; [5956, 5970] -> -0.97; 22.5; 25.1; 24.6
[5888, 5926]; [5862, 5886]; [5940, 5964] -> 2.20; 24.5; 23.3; 25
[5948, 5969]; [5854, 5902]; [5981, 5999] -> 0.29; 23.8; 24.4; 25.2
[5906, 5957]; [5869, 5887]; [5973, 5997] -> -0.51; 24.3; 25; 25.1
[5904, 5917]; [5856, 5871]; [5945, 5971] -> 0.09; 24.8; 24.5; 24.6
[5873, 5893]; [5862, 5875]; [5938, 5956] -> 2.09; 25.8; 22.9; 24.8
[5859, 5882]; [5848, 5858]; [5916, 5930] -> 0.81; 25.5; 24.4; 24.6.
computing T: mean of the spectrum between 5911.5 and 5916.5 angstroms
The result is 23.6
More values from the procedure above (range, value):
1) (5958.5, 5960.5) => 25.9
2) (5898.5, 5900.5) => 24.8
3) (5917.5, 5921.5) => 24.4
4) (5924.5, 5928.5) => 25.4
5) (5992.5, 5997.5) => 24.1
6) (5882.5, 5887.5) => 25.1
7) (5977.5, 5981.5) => 25.2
